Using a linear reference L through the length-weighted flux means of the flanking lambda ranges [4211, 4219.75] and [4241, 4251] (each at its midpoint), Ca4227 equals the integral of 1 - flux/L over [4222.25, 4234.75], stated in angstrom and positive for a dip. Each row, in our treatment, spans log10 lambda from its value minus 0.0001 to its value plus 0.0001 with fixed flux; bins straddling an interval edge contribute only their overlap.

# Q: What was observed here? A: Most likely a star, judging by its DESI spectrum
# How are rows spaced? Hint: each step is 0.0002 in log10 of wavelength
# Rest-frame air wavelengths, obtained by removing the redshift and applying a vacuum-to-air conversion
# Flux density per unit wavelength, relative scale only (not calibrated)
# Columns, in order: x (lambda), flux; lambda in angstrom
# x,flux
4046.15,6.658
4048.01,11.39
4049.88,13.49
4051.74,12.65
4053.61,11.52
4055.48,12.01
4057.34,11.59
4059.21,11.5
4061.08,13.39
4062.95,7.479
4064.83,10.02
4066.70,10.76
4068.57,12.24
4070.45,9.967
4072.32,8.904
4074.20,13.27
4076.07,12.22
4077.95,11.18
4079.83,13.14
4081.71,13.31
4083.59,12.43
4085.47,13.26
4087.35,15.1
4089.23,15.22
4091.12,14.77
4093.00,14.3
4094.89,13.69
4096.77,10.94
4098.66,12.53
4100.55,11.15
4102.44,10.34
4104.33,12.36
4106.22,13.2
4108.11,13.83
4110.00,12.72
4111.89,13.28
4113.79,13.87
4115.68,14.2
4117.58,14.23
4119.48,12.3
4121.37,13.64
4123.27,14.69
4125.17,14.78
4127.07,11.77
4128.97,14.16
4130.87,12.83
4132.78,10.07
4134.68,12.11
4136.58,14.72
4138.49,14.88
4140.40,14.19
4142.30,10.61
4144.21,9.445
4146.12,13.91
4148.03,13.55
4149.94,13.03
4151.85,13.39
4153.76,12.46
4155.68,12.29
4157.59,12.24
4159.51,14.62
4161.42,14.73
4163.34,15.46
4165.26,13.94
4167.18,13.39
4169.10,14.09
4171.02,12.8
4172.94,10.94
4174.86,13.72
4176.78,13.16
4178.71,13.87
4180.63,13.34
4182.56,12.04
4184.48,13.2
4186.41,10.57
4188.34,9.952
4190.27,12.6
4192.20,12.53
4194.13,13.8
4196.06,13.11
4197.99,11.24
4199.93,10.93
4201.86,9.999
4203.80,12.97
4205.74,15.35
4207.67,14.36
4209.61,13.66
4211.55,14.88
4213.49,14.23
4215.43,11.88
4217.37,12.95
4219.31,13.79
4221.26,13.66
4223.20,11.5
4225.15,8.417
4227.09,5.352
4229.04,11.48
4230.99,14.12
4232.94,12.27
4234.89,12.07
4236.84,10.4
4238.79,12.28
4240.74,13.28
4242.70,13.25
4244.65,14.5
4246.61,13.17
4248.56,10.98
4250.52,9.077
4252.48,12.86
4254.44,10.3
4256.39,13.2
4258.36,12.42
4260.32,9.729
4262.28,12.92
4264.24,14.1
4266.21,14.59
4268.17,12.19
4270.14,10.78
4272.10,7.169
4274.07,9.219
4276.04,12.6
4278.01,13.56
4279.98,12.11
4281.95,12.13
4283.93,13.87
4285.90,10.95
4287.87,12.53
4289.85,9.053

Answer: 2.3 angstrom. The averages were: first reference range 13.5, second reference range 12.4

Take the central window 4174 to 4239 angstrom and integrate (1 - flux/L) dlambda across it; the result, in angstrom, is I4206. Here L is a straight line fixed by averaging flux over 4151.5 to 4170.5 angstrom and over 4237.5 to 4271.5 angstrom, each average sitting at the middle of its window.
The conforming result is 3.2 angstrom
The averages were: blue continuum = 13.6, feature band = 12.3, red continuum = 12.3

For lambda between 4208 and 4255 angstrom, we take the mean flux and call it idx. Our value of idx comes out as 12.1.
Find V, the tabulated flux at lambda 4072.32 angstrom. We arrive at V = 8.904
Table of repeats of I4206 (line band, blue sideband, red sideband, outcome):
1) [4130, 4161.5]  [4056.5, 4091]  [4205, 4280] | -1.99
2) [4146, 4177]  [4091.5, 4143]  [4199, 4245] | -1.52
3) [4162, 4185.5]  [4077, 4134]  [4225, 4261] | -1.85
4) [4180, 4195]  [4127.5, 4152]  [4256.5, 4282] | 0.27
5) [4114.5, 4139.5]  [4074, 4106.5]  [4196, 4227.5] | -1.35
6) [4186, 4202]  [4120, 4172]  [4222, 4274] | 0.91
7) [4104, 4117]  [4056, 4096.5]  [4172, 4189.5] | -1.22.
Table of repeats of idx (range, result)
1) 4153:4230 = 12.6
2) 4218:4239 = 11.4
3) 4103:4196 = 13.1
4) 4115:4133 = 13.4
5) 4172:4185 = 12.9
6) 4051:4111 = 12.2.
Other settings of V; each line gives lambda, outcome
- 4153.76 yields 12.46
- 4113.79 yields 13.87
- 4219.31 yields 13.79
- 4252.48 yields 12.86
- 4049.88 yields 13.49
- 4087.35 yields 15.1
